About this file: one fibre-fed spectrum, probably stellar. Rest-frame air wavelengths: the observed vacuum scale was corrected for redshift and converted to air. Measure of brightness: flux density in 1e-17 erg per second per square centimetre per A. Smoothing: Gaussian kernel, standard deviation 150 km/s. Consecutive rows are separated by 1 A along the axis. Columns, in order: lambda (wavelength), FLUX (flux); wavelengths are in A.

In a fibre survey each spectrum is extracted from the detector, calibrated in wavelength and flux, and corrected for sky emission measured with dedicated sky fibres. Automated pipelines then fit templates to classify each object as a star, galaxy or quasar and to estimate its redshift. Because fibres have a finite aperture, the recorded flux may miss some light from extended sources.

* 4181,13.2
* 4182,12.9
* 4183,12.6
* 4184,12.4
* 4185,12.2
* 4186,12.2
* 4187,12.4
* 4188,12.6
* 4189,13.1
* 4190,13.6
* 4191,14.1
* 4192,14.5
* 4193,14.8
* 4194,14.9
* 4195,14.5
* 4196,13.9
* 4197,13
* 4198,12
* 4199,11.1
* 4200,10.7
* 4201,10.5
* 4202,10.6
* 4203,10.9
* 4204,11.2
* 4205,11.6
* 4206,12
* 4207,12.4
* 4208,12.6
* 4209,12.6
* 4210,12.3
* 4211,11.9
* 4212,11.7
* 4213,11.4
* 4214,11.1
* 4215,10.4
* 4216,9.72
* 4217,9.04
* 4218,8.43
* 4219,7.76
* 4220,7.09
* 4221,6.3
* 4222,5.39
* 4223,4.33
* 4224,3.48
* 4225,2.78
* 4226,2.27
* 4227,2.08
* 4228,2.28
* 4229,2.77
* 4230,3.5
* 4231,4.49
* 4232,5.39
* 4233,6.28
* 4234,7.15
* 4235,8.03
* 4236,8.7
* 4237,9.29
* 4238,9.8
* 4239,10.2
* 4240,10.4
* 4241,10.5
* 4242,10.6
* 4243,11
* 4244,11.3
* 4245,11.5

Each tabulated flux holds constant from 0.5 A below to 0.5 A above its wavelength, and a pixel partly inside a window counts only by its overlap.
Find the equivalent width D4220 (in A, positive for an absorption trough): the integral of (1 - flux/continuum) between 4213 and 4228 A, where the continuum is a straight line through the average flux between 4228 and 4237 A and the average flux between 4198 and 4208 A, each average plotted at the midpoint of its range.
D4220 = 3.4 A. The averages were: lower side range 11.3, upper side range 5.79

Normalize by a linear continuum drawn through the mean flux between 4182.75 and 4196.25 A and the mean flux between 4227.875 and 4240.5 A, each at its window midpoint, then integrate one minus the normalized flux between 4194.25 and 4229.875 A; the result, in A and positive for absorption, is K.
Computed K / 4.53 A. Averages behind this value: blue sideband 13.4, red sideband 6.92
